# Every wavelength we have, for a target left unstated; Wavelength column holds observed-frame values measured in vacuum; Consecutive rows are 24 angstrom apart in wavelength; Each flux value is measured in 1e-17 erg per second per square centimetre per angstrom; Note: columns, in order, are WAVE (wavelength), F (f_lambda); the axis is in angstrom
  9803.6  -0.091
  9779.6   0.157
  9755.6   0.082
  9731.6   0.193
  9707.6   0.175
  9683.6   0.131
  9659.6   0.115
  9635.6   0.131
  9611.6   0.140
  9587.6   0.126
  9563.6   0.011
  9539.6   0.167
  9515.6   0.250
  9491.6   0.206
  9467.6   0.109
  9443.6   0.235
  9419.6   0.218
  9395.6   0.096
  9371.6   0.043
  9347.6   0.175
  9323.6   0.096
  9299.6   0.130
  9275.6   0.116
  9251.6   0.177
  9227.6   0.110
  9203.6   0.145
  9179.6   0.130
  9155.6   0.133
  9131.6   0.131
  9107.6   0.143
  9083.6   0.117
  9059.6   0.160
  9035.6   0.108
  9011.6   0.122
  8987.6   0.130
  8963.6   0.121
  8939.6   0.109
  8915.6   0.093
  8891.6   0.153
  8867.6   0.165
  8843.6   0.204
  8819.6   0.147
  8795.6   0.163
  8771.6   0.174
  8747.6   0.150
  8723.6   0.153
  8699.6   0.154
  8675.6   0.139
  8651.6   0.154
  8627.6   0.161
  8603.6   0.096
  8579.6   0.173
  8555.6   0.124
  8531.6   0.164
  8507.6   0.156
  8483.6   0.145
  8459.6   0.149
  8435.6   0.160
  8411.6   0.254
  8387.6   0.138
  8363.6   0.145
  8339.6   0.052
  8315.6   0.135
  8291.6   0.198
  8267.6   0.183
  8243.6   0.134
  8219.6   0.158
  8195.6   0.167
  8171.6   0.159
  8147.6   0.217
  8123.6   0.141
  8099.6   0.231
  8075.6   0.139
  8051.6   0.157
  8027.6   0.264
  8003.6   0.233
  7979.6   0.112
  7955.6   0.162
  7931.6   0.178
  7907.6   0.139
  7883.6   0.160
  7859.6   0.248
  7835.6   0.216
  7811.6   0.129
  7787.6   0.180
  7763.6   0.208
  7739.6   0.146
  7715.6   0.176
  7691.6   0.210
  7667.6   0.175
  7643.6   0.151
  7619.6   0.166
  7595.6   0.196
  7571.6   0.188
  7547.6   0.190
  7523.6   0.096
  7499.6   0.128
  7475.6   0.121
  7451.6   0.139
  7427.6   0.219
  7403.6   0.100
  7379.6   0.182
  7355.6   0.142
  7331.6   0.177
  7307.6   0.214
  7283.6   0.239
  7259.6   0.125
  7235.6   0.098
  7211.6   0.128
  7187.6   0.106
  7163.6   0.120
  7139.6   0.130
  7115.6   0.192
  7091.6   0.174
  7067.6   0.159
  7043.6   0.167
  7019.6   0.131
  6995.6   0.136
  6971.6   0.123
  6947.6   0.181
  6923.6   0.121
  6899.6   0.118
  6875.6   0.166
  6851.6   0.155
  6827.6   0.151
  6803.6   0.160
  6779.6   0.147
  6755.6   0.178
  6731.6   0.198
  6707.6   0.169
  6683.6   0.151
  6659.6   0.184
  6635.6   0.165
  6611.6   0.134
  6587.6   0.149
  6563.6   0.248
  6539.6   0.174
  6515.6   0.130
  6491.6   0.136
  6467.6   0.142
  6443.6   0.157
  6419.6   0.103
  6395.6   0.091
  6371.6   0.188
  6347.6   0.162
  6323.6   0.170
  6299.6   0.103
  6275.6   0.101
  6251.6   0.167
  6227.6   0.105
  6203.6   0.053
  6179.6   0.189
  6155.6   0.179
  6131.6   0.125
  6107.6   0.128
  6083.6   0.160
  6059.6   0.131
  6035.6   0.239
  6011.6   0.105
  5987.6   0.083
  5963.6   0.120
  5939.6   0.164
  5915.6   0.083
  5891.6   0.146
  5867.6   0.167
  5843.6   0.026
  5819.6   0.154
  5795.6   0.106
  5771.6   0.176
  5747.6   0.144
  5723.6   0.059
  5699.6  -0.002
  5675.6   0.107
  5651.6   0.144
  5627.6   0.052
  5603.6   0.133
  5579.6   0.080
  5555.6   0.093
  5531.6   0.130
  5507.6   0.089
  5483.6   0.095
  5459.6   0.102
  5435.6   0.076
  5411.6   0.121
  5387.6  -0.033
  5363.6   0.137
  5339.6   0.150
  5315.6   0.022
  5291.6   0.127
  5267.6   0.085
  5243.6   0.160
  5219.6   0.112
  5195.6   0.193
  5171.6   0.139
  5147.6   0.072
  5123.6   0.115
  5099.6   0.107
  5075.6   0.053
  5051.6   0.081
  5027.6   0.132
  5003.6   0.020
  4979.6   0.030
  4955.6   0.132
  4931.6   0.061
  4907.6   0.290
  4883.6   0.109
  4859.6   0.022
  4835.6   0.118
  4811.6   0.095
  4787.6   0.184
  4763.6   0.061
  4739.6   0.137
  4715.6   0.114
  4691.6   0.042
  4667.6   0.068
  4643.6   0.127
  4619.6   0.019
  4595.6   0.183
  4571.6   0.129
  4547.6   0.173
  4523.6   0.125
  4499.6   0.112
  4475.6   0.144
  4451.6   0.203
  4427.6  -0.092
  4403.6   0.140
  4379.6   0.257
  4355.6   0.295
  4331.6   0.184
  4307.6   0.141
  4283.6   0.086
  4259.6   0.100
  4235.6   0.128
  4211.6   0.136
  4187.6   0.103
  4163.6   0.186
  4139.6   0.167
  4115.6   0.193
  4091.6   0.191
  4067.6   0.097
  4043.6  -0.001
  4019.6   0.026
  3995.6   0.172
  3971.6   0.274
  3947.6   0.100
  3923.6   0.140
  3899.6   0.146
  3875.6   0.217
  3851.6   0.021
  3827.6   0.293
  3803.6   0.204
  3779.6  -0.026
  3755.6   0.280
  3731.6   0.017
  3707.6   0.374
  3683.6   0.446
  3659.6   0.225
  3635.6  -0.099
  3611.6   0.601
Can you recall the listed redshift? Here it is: 0.617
